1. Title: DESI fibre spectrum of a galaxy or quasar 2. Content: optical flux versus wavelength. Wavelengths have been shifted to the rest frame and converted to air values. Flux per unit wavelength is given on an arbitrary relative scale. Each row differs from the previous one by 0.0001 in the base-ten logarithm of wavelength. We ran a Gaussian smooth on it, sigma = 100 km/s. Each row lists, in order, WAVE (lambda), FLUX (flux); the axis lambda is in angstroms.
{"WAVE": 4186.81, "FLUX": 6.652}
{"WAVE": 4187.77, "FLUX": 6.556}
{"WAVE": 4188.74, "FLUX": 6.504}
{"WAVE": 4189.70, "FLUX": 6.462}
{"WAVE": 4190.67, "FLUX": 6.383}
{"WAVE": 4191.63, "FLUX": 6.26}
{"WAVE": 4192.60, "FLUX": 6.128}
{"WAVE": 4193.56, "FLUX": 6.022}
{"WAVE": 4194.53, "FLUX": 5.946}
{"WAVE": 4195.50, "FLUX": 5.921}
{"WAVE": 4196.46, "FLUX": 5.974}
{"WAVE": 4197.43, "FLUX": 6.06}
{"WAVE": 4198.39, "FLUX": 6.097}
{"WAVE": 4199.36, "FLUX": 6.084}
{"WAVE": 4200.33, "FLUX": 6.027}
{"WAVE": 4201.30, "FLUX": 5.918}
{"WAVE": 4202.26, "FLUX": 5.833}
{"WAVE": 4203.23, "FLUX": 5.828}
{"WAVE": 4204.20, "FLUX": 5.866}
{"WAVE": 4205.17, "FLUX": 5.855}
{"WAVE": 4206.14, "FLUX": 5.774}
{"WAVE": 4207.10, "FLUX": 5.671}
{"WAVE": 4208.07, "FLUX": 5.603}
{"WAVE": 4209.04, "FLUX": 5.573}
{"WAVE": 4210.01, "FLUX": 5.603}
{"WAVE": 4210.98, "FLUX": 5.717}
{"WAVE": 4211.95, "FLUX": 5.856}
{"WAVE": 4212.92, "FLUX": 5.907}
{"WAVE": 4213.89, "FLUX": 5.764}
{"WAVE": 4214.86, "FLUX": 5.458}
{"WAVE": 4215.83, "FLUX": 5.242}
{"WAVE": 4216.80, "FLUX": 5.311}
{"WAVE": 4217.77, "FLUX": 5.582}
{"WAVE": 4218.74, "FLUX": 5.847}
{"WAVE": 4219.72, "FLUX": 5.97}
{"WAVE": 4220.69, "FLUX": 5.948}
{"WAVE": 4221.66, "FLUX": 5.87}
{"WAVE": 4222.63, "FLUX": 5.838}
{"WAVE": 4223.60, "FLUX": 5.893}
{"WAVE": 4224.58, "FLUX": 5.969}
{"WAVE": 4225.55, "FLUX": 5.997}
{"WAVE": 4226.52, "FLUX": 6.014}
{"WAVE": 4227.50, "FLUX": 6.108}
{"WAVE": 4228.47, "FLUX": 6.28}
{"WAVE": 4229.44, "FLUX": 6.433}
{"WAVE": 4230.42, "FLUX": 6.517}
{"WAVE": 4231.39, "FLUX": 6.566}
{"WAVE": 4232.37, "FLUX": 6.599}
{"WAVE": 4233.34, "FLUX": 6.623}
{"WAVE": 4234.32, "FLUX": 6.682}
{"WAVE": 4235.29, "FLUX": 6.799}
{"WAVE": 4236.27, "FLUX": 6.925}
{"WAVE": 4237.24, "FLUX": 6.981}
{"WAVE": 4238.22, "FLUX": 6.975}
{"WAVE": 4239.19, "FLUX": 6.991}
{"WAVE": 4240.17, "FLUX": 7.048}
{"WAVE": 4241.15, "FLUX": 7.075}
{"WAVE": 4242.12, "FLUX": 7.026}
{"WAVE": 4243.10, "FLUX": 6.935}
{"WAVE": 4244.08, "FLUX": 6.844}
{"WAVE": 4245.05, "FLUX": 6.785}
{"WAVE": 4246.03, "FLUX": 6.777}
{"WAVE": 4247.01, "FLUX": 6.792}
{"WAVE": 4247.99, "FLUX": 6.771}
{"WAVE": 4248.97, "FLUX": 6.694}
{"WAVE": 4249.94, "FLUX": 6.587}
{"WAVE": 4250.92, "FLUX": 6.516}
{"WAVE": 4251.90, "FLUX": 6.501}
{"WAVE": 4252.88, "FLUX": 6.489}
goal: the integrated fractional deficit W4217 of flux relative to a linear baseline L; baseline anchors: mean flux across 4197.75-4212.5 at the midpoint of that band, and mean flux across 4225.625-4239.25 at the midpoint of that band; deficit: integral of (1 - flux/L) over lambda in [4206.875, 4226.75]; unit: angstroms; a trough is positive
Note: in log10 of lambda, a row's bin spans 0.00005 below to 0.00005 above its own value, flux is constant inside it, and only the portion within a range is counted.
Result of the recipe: 1.3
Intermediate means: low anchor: 5.82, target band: 5.74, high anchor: 6.58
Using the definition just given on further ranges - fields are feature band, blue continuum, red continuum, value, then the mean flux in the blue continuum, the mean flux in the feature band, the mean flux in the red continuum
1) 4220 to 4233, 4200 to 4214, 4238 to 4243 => 0.70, 5.79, 6.16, 7.02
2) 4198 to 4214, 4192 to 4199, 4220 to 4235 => 0.71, 6.02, 5.82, 6.23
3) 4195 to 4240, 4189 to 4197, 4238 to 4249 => 3.15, 6.15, 6.06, 6.9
